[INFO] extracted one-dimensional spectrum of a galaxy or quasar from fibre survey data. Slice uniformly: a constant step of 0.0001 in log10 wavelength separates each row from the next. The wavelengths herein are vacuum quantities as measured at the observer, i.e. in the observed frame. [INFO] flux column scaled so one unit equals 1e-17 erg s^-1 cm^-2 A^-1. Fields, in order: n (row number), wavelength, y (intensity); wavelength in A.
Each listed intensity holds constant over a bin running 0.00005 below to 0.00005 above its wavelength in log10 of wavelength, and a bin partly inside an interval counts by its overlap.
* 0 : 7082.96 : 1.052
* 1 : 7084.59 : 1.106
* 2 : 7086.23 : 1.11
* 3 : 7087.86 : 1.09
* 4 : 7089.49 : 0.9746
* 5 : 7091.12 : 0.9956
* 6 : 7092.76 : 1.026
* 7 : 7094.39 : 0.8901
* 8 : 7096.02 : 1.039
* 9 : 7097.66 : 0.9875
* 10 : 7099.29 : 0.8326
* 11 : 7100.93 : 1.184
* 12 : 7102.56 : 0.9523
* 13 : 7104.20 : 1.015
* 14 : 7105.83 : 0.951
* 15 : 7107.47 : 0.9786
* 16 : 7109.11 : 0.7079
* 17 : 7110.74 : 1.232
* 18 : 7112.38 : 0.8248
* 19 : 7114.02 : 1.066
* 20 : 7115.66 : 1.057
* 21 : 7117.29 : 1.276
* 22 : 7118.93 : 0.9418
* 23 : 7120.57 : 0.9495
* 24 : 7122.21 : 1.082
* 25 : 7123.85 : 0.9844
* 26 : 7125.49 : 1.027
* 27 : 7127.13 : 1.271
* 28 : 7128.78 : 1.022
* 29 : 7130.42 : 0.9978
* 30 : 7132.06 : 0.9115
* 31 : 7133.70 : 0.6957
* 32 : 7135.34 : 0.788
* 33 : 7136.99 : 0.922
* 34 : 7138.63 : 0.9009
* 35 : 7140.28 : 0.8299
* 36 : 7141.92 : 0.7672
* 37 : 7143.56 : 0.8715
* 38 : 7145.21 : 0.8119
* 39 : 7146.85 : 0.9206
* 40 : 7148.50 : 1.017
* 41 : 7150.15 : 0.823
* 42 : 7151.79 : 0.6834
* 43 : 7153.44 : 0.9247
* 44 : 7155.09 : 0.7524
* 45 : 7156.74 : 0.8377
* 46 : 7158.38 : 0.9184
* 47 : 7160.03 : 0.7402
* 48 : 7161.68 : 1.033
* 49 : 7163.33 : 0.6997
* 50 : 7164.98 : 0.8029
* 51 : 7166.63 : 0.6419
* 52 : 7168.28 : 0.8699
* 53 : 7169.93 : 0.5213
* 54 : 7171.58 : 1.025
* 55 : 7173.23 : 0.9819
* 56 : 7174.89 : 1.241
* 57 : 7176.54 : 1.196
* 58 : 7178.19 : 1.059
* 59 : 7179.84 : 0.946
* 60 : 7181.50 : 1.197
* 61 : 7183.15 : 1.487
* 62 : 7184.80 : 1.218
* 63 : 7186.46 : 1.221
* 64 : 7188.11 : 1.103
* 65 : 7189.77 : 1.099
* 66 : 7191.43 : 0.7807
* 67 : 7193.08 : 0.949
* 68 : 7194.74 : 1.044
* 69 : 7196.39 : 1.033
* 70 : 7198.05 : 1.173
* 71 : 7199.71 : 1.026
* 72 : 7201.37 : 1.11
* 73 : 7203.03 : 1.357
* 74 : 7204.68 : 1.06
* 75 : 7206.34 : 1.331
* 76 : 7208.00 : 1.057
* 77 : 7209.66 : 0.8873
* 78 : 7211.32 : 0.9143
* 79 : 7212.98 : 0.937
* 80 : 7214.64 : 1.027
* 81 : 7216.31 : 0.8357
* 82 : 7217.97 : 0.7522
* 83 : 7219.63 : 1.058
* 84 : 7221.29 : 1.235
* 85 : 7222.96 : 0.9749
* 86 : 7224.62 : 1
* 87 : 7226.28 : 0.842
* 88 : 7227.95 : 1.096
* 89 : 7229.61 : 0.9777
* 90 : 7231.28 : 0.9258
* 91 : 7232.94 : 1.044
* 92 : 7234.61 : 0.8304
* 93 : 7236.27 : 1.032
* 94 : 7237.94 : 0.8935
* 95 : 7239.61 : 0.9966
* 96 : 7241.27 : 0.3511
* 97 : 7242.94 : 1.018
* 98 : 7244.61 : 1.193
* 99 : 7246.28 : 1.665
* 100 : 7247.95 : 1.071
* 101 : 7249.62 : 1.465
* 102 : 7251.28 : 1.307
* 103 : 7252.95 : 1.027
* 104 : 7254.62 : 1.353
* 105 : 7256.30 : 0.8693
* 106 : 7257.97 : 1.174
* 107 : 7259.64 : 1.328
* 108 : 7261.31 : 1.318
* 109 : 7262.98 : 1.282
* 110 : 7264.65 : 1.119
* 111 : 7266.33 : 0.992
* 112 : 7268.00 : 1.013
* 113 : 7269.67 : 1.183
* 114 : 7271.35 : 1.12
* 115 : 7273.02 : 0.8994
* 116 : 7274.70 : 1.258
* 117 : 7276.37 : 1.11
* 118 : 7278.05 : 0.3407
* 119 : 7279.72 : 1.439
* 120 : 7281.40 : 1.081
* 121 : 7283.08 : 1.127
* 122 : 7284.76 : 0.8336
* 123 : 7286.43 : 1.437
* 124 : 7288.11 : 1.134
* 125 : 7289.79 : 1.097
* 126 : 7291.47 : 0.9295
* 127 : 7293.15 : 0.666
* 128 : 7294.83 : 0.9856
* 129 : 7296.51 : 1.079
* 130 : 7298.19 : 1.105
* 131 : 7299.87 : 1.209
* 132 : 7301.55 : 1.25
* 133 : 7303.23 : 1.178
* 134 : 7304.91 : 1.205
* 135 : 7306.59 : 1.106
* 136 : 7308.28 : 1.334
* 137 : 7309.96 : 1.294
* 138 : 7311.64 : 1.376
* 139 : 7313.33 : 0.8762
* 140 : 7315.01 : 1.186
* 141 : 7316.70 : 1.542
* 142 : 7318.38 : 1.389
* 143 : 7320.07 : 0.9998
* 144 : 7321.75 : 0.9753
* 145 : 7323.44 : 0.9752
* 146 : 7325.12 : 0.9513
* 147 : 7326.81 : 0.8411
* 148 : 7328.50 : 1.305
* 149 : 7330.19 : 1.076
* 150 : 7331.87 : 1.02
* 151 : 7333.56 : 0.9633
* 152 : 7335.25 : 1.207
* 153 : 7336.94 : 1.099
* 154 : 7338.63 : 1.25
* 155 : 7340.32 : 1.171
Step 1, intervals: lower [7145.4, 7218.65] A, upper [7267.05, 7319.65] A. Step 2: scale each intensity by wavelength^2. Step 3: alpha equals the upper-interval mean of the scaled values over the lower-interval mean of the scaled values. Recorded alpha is 1.2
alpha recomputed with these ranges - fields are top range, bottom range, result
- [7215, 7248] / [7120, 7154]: 1.11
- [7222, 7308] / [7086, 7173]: 1.21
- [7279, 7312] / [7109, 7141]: 1.22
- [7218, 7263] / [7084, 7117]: 1.12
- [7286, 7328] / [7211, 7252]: 1.13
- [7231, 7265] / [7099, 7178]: 1.23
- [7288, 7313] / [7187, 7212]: 1.09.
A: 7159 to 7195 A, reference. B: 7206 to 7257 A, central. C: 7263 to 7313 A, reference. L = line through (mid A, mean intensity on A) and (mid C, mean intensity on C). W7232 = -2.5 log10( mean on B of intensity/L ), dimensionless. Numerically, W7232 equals 0.02 mag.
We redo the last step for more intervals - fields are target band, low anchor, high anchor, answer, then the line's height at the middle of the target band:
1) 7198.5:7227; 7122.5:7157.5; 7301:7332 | -0.03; 1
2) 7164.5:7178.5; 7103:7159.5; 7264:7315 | 0.06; 0.974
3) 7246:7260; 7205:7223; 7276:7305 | -0.19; 1.03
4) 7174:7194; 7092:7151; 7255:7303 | -0.12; 1.01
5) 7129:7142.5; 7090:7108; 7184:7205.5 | 0.19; 1.03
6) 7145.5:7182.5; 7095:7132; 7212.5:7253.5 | 0.13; 1.02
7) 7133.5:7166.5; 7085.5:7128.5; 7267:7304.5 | 0.23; 1.03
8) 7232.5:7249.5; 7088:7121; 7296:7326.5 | 0.08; 1.11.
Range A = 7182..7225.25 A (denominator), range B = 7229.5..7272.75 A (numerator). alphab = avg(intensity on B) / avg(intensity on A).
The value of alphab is 1.03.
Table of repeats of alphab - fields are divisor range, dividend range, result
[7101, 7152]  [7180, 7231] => 1.11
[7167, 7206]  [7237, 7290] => 1.03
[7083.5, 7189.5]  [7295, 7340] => 1.18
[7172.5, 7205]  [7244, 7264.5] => 1.12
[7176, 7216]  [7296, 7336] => 1.05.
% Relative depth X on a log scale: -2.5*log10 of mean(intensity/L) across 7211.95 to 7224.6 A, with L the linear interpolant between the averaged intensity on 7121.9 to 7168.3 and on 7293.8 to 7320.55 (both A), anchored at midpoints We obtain 0.051 mag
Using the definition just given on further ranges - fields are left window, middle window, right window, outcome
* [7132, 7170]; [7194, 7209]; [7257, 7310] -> -0.208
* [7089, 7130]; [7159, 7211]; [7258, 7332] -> 0.028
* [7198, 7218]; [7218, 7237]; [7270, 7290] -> 0.063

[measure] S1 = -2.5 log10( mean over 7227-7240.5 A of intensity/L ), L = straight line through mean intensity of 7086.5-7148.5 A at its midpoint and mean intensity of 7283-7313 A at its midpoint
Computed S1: 0.11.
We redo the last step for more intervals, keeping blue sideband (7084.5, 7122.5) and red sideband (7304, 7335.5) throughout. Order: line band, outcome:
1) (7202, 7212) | -0.035 mag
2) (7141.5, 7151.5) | 0.196 mag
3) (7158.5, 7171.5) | 0.314 mag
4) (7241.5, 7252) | -0.130 mag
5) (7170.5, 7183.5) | -0.065 mag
